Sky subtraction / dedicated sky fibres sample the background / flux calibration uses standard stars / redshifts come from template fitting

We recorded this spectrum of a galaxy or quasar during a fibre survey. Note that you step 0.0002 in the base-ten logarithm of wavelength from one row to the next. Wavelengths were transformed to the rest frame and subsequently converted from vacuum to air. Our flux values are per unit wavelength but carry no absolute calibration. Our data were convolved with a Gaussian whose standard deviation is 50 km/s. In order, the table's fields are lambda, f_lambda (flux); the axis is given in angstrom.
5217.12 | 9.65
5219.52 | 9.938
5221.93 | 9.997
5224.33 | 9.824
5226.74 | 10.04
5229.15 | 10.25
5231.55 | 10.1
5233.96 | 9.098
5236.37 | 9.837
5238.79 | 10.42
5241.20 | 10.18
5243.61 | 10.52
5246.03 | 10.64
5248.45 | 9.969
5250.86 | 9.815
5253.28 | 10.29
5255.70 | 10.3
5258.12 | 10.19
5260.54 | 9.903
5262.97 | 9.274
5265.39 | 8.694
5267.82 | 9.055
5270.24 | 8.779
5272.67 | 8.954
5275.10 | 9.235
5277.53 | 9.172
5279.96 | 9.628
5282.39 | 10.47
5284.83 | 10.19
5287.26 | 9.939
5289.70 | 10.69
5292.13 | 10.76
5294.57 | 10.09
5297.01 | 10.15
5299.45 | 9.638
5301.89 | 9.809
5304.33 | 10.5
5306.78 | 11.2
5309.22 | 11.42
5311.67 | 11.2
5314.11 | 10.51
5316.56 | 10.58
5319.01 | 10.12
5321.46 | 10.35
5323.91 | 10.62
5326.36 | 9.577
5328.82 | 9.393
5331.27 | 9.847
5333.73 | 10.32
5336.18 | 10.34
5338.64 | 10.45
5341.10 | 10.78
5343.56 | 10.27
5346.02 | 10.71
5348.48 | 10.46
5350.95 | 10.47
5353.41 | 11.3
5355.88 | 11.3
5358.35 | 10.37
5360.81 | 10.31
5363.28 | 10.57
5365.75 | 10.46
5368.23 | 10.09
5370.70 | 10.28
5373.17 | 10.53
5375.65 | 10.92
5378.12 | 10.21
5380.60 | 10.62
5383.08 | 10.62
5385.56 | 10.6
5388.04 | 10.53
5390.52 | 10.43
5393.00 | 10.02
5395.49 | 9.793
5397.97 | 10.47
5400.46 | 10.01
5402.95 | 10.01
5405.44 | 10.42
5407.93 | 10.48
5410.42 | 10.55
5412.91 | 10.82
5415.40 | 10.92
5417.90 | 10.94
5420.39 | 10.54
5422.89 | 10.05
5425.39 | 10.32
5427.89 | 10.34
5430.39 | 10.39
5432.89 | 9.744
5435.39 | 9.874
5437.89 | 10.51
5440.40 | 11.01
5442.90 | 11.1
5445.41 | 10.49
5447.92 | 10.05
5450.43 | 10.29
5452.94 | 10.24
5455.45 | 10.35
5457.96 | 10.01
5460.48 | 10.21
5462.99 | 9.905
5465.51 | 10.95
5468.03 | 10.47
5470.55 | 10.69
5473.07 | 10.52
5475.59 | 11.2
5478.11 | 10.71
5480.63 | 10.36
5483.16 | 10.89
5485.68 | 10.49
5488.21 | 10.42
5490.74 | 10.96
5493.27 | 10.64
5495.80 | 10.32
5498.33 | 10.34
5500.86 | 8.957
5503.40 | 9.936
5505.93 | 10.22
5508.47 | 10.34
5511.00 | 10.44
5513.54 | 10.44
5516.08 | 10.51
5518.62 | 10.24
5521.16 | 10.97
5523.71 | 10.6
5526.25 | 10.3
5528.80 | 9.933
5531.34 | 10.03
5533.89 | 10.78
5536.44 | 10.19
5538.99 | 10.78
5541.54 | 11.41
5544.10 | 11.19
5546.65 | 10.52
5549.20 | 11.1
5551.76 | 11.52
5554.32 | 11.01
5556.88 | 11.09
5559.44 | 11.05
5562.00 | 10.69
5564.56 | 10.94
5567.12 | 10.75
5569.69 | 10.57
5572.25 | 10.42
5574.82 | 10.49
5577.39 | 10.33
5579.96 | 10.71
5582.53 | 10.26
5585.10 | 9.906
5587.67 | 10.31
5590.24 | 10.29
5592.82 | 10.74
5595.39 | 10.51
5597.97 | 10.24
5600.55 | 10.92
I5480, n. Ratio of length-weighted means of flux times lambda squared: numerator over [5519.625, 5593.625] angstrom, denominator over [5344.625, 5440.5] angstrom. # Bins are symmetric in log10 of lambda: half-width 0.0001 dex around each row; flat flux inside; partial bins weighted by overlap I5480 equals 1.08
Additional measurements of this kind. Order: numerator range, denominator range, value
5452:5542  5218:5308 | 1.15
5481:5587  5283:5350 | 1.10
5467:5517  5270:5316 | 1.11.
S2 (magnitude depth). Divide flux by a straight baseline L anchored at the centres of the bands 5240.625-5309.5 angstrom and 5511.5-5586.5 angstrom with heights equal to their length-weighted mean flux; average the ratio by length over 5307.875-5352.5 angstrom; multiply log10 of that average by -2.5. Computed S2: -0.034 mag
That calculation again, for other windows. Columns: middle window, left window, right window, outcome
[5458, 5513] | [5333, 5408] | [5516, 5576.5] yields 0.02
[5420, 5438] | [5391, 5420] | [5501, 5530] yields 0.02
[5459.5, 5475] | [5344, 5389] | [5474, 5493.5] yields 0.02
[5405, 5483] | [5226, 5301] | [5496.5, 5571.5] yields -0.01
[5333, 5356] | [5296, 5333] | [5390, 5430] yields -0.03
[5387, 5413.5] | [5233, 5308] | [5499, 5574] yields -0.01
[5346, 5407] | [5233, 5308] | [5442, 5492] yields -0.02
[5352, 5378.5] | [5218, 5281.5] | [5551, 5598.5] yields -0.05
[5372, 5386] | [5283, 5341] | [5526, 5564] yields -0.01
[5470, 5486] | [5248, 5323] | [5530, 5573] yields -0.01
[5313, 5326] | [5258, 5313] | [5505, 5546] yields -0.04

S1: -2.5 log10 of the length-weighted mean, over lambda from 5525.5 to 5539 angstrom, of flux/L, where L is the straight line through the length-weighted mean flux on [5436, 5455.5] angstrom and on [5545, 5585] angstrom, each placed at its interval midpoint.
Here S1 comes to 0.04 mag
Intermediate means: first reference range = 10.5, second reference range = 10.7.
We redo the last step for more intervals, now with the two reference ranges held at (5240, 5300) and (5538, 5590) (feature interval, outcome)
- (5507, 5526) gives 0.01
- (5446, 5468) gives 0.02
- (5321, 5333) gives 0.01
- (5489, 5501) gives 0.02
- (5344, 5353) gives -0.05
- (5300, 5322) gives -0.07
